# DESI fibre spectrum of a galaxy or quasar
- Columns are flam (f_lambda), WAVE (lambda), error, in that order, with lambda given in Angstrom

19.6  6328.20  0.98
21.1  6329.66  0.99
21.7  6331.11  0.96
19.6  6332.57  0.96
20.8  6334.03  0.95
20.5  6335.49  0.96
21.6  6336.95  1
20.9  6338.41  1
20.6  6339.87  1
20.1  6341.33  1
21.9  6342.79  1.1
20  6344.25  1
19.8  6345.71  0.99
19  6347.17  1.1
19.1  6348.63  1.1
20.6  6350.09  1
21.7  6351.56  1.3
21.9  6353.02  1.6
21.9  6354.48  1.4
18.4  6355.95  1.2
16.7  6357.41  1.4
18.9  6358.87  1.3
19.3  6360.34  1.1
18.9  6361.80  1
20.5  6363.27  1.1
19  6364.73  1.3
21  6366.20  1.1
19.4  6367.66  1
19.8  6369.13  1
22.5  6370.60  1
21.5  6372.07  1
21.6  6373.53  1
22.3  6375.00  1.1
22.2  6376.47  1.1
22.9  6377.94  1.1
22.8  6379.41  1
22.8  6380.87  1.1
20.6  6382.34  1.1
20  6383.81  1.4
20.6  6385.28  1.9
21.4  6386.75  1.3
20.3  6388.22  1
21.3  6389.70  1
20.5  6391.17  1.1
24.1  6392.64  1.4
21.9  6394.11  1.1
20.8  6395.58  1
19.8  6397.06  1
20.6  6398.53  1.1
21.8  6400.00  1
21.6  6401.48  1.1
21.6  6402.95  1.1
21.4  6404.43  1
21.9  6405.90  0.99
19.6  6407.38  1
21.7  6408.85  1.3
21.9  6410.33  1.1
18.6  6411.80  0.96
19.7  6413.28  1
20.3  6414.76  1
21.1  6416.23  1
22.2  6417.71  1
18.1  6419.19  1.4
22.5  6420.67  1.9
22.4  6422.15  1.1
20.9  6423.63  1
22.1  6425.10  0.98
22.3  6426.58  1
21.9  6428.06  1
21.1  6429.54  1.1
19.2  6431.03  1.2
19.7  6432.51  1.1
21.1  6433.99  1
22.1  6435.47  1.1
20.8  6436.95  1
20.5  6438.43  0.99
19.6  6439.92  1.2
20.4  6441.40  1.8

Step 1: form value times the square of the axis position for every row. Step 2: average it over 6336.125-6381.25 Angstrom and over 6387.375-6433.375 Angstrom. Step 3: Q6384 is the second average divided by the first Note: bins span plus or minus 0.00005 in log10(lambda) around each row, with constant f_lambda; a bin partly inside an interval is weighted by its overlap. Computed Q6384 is 1.0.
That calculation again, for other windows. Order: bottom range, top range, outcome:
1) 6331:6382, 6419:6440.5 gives 1.04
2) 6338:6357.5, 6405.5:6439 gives 1.06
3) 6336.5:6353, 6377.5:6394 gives 1.06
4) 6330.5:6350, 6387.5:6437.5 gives 1.06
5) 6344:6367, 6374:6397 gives 1.10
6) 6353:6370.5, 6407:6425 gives 1.08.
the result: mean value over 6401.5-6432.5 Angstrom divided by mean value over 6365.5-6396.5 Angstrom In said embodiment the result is 1.0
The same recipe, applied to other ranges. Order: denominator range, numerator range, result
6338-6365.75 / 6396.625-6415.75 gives 1.04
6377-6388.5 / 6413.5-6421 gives 0.96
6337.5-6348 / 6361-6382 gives 1.04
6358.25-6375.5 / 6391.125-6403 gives 1.05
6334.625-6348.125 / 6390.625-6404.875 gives 1.05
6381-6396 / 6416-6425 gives 1.00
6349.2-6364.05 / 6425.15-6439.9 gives 1.05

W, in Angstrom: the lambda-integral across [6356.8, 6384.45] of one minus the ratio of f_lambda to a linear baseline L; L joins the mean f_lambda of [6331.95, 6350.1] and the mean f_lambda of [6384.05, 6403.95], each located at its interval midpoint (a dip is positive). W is 0.2 Angstrom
